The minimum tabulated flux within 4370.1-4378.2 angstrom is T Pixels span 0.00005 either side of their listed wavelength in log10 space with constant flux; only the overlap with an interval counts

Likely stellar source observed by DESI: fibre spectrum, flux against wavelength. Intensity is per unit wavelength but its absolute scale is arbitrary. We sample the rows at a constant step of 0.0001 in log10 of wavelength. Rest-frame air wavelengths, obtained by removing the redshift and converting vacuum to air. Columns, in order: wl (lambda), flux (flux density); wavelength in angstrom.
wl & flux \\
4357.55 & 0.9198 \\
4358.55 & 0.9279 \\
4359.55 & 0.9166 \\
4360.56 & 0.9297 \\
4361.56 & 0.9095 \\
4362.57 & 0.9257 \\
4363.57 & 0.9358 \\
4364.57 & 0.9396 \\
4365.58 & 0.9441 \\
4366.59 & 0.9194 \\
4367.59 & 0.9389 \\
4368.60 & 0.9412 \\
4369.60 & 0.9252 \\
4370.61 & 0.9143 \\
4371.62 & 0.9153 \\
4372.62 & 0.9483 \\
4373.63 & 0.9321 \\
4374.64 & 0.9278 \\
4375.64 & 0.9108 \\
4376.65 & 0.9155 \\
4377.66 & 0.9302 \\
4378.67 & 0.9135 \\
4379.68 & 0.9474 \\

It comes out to 0.9108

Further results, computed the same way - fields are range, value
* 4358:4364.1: 0.9095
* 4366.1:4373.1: 0.9143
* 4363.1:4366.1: 0.9358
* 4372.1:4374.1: 0.9321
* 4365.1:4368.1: 0.9194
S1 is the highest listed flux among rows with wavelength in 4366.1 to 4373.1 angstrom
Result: 0.9483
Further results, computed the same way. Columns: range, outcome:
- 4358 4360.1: 0.9279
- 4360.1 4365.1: 0.9396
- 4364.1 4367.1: 0.9441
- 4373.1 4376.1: 0.9321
